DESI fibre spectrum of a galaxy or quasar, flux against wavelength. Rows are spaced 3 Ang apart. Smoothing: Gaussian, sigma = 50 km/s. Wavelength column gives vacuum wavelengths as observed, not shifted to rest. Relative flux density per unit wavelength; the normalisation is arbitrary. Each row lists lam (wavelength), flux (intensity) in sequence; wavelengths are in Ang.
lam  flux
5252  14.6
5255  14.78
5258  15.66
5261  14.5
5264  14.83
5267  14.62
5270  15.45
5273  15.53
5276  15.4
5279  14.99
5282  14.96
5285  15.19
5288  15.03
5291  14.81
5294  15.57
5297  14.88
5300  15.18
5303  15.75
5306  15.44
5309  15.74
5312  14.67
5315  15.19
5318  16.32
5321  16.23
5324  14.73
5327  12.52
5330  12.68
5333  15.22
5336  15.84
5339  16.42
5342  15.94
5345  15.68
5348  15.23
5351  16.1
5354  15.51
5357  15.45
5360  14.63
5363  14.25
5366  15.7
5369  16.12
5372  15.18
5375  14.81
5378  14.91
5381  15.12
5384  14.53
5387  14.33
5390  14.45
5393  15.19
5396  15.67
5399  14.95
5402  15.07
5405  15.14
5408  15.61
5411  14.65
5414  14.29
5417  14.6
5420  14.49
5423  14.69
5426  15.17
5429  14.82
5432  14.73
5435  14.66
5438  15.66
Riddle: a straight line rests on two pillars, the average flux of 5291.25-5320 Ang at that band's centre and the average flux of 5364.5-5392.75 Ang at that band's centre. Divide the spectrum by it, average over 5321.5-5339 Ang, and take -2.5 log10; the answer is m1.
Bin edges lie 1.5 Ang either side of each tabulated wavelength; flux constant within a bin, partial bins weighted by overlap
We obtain 0.06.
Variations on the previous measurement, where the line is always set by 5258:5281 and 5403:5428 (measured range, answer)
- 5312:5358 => -0.02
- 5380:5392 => 0.02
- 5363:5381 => -0.02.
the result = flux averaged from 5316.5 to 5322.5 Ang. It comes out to 16.3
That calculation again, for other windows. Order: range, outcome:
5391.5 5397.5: 15.4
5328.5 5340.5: 15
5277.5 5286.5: 15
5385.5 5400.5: 14.9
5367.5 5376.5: 15.4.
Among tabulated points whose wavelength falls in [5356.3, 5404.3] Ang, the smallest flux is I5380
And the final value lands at 14.25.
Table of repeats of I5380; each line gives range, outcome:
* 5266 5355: 12.52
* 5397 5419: 14.29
